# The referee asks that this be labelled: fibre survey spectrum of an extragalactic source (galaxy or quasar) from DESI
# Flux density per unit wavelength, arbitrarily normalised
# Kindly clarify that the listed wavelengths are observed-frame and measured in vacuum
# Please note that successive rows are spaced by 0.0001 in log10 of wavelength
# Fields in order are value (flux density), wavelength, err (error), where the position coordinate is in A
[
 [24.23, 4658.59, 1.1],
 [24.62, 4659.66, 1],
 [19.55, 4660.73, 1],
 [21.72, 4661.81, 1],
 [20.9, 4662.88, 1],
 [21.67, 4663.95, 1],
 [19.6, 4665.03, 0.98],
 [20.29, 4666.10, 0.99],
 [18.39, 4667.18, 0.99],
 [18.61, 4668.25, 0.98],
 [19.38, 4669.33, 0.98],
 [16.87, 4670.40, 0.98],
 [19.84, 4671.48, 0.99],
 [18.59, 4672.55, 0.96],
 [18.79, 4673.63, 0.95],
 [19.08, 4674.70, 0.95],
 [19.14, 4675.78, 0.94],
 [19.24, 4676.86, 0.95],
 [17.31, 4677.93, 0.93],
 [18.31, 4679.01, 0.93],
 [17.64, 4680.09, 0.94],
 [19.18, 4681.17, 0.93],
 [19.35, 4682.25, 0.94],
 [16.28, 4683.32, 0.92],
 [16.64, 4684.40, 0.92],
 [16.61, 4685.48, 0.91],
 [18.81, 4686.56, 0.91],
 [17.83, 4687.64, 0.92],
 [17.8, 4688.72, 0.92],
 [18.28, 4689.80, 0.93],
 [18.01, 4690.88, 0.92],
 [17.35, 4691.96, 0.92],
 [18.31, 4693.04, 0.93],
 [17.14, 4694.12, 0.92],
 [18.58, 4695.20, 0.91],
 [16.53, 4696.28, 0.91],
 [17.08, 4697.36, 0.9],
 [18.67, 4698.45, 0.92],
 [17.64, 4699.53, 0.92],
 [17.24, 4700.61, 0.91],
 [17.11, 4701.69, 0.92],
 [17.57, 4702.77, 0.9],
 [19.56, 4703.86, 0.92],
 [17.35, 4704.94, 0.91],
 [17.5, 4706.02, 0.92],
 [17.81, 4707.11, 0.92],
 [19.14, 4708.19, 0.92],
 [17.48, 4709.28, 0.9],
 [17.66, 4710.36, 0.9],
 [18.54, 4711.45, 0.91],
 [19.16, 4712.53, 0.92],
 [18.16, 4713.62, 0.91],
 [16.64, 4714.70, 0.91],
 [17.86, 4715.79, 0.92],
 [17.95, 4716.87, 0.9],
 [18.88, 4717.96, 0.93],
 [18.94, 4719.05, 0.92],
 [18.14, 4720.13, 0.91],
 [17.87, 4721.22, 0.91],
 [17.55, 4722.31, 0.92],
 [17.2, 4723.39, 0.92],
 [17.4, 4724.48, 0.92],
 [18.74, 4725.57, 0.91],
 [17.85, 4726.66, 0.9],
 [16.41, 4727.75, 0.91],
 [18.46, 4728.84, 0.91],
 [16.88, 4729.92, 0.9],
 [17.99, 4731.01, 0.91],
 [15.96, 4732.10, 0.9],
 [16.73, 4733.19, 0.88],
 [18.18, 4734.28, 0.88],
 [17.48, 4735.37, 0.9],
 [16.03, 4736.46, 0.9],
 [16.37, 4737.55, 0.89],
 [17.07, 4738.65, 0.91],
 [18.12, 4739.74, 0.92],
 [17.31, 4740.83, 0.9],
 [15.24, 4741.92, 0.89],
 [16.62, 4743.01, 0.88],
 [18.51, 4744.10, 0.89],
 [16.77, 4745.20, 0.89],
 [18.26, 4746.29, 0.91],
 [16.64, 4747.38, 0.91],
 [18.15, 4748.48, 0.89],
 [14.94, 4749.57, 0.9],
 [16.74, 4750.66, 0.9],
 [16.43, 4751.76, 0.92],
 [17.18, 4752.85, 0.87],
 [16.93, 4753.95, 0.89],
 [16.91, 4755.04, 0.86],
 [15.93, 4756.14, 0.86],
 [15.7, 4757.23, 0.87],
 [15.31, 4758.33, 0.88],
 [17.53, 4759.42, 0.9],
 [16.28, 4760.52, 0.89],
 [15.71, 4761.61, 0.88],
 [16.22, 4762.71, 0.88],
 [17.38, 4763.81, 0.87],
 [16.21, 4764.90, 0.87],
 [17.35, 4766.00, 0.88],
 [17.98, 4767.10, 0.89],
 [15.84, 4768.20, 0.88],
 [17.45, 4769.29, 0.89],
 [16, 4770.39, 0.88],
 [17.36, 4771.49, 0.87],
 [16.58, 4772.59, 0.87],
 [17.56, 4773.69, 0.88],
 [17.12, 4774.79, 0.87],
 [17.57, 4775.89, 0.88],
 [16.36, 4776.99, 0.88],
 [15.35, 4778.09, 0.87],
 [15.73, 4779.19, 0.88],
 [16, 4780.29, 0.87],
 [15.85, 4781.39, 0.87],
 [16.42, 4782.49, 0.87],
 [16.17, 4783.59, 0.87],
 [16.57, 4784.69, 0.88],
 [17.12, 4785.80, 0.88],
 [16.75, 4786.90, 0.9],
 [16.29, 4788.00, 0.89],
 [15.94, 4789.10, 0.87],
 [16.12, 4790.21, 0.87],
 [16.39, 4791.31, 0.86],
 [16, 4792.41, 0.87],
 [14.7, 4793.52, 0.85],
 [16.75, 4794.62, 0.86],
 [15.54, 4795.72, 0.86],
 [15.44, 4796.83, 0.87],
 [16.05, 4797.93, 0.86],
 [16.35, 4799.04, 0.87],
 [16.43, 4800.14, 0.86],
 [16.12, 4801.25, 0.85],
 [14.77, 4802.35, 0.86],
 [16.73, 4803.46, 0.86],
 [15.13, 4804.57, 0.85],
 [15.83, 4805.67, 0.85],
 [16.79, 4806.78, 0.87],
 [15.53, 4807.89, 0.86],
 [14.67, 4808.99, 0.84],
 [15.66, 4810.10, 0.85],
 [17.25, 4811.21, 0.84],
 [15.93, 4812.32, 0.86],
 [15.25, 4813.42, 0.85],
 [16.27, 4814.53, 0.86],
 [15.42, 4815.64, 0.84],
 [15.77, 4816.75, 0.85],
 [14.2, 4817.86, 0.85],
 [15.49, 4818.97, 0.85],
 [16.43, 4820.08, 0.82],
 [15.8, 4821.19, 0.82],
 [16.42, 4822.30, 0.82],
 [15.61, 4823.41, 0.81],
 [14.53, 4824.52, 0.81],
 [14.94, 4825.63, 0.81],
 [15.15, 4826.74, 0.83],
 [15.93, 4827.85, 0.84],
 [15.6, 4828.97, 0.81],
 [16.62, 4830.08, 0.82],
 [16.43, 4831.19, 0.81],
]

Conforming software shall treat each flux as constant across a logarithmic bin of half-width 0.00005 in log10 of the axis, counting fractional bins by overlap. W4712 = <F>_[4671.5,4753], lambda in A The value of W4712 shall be 17.7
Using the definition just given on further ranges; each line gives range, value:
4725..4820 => 16.5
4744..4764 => 16.7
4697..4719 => 18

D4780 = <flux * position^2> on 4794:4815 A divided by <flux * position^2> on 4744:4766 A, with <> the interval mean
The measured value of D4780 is 0.98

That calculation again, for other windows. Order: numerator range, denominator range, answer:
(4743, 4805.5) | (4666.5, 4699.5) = 0.94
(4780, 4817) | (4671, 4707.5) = 0.93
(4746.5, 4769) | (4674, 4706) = 0.95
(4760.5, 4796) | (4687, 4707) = 0.96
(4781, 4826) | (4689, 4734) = 0.93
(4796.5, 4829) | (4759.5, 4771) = 0.96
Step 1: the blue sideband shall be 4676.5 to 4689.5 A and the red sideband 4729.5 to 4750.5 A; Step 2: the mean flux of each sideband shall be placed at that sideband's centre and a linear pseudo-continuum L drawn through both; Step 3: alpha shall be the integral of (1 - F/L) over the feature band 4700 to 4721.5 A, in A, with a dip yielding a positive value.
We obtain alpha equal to -0.7 A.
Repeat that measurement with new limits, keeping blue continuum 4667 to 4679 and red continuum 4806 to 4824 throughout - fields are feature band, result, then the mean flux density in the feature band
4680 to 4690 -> 0.32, 17.8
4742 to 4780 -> 0.39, 16.7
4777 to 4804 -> 0.34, 16.1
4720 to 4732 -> -0.01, 17.6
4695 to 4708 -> 0.25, 17.7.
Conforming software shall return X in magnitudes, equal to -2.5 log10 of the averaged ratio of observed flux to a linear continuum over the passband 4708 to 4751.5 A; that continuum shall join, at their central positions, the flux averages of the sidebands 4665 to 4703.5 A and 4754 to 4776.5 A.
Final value -0.01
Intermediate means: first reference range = 18.1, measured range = 17.5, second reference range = 16.7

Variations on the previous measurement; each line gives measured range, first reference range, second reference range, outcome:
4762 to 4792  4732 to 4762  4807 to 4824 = -0.02 mag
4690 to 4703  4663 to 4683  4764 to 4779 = 0.05 mag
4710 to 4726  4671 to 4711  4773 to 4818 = -0.03 mag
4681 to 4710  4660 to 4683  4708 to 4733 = 0.04 mag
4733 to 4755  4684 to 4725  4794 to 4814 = 0.01 mag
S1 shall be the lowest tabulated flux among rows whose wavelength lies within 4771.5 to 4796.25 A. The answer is 14.7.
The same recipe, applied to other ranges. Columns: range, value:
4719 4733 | 15.96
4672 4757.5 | 14.94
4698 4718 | 16.64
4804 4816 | 14.67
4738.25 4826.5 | 14.2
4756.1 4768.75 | 15.31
